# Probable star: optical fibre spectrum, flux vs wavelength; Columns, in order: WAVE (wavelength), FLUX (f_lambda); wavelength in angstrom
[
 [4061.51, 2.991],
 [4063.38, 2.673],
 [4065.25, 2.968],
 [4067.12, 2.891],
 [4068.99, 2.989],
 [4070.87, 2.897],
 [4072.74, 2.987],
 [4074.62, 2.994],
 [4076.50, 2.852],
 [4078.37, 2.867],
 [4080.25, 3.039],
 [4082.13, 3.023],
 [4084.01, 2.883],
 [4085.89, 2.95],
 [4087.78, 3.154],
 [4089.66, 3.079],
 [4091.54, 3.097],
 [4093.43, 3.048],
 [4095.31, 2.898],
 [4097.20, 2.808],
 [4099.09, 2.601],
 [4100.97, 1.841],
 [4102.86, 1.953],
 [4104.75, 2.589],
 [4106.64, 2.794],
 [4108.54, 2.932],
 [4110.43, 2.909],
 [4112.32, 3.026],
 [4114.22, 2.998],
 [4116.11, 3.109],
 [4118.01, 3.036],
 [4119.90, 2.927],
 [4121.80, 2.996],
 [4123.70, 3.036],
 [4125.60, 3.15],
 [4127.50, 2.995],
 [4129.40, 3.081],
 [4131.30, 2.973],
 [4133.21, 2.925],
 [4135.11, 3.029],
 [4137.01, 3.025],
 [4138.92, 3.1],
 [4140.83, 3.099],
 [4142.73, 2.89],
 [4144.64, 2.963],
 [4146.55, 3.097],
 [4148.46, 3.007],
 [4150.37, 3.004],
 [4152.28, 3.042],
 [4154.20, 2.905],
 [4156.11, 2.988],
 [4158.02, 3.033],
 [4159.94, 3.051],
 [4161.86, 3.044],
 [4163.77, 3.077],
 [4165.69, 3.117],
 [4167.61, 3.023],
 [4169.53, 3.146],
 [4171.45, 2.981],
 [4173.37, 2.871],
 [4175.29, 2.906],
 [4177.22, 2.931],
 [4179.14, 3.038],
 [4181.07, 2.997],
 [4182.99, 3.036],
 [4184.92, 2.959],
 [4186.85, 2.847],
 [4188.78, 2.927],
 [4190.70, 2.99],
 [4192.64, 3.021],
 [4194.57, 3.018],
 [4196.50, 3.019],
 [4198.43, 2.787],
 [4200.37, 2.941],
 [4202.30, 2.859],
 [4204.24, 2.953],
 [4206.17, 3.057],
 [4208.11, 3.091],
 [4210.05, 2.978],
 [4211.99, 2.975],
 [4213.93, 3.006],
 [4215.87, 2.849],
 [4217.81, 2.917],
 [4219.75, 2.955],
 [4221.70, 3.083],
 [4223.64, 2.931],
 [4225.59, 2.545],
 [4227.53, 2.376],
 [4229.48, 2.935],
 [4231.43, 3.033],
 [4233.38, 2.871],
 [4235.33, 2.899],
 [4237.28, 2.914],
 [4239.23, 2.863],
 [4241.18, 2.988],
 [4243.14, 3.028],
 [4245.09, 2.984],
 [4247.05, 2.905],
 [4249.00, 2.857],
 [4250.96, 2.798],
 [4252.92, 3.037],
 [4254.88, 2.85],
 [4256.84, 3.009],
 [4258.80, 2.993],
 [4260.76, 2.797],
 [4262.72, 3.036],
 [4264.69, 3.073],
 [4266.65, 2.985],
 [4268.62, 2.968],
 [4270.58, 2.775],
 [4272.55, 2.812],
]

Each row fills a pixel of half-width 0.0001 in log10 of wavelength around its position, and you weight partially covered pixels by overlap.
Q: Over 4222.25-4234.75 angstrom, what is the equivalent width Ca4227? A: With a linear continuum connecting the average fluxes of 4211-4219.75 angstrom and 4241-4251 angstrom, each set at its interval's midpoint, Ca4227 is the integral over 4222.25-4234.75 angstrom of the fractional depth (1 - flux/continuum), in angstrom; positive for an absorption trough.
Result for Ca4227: 0.6 angstrom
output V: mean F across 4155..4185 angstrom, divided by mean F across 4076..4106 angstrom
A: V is 1.1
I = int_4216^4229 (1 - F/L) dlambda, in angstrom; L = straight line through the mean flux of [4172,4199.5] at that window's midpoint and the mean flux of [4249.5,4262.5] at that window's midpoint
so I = 0.56 angstrom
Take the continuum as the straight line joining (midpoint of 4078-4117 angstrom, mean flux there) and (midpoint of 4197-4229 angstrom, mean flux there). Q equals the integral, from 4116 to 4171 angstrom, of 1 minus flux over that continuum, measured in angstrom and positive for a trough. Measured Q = -3.23 angstrom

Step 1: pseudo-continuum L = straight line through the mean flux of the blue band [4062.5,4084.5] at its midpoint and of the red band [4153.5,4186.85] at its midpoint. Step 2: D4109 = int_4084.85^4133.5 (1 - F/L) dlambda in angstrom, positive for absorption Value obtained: 1.2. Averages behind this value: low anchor 2.92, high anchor 3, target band 2.88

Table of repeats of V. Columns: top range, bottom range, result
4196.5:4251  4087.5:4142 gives 1.00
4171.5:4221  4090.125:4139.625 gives 1.03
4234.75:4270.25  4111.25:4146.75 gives 0.97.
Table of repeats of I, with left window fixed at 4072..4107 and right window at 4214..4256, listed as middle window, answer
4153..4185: -1.7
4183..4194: -0.4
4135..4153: -1.2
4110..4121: -0.7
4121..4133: -0.8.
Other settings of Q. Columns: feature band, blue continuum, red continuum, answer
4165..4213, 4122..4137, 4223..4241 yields -1.1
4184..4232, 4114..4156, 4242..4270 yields 0.9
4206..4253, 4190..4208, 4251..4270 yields 0.8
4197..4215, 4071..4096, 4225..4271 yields -0.2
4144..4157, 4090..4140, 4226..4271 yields -0.5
